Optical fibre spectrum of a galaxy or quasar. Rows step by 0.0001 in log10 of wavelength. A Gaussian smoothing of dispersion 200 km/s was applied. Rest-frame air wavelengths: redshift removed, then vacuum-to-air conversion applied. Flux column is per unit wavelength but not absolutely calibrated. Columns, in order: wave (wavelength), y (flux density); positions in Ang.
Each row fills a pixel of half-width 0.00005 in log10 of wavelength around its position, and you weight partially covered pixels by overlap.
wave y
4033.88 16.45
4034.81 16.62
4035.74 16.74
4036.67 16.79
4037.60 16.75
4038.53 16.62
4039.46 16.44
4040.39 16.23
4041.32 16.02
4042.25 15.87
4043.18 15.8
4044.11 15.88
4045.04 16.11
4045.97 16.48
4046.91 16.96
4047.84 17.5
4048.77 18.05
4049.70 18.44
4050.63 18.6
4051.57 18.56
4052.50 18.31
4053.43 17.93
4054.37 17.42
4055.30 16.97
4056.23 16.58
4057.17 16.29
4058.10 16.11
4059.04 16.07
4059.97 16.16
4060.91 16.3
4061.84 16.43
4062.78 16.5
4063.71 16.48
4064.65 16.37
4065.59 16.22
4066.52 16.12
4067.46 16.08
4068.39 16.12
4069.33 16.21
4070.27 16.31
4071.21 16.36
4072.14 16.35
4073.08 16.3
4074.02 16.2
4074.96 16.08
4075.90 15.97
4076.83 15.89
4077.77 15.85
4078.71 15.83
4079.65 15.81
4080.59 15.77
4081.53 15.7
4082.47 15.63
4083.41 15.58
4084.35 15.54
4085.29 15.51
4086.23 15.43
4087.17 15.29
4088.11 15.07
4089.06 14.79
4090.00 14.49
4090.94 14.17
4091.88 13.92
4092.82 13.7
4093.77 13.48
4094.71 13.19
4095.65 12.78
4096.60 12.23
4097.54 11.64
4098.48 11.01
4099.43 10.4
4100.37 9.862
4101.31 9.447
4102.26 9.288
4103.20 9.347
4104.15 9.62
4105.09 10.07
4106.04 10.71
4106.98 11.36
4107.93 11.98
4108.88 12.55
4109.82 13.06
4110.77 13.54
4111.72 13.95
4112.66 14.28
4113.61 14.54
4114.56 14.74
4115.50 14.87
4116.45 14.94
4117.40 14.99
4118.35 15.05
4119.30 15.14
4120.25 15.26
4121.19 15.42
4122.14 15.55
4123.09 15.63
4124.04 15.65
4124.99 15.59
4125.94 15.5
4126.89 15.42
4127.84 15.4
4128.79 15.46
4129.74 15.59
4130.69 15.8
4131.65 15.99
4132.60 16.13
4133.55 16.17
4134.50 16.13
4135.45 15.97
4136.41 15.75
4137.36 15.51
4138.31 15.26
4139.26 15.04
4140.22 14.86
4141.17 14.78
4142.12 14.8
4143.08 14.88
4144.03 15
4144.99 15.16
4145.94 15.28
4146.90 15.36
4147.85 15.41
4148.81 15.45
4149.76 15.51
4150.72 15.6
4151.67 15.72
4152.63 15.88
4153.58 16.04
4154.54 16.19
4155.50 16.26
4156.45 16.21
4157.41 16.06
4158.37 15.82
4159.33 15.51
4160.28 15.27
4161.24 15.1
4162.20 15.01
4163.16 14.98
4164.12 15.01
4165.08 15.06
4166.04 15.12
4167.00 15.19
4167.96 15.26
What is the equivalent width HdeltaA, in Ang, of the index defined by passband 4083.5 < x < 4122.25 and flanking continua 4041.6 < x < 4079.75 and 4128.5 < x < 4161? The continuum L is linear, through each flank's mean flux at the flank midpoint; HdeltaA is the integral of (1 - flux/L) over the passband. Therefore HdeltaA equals 6.9 Ang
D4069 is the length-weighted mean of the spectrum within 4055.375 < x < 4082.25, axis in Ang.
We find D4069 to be 16.2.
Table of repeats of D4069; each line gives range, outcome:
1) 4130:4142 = 15.6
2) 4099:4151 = 14.3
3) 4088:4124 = 13.1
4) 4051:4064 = 16.9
